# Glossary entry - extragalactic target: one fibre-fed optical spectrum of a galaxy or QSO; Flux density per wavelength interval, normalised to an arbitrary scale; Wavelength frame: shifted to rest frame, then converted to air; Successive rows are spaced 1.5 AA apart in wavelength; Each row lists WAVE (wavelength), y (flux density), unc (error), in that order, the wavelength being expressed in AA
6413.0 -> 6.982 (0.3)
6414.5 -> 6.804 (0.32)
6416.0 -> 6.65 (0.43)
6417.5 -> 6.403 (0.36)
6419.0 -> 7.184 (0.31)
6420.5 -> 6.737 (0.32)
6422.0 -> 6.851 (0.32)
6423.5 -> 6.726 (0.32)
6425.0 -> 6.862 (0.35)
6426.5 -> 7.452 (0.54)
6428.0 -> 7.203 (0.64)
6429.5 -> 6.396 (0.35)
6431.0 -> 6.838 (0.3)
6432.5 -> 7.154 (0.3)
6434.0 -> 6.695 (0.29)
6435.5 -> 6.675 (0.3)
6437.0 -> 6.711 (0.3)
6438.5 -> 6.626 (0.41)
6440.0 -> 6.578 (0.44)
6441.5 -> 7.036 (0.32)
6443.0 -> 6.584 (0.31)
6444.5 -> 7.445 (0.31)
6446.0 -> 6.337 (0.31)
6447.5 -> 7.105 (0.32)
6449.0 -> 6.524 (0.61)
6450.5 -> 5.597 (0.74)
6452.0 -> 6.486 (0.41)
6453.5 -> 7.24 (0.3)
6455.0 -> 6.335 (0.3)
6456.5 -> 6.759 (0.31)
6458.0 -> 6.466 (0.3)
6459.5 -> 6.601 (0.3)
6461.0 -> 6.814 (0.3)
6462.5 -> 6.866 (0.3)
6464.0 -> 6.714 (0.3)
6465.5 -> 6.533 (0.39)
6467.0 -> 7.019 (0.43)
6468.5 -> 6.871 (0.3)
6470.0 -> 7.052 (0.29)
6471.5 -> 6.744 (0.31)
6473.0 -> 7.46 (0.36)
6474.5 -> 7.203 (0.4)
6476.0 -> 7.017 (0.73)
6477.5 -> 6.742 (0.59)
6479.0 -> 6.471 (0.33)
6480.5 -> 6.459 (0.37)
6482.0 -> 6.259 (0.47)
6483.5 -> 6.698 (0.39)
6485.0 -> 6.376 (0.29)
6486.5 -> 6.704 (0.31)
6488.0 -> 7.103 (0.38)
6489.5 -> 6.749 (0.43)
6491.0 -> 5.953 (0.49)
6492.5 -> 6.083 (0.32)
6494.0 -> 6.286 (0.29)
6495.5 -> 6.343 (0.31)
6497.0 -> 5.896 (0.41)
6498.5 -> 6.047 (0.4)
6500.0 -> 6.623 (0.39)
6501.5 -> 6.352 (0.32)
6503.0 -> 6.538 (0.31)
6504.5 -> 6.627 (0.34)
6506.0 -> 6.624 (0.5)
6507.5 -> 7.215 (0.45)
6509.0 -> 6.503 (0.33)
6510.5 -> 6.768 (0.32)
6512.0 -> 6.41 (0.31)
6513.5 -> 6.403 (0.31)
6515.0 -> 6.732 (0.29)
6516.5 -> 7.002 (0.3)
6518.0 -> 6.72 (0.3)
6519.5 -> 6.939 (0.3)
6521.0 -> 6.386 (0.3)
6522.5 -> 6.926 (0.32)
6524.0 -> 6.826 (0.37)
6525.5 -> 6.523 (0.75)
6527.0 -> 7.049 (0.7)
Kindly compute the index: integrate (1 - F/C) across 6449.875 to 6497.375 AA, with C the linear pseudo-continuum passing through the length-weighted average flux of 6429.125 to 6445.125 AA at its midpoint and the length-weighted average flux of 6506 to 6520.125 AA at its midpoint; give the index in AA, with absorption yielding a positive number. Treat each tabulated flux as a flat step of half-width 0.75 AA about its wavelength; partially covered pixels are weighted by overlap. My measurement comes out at 1.0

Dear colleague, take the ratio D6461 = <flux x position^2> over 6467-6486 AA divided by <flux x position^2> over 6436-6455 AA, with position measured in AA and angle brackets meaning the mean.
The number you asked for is 1.03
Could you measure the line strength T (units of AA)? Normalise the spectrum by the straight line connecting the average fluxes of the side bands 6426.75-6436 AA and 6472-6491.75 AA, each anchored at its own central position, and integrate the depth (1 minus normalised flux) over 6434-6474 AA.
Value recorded 0.3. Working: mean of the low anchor 6.86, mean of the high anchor 6.71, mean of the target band 6.74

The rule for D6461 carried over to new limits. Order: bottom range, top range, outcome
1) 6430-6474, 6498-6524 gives 1.00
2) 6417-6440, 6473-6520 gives 0.98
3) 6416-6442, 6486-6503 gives 0.95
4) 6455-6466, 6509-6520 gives 1.02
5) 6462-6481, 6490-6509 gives 0.94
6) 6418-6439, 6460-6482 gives 1.01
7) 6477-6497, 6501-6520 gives 1.04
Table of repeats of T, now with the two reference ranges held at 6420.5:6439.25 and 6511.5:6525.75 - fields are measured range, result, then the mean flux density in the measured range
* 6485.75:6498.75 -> 0.7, 6.36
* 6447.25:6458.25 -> 0.4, 6.54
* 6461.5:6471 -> -0.1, 6.84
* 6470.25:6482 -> -0.1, 6.84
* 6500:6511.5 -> 0.1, 6.65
